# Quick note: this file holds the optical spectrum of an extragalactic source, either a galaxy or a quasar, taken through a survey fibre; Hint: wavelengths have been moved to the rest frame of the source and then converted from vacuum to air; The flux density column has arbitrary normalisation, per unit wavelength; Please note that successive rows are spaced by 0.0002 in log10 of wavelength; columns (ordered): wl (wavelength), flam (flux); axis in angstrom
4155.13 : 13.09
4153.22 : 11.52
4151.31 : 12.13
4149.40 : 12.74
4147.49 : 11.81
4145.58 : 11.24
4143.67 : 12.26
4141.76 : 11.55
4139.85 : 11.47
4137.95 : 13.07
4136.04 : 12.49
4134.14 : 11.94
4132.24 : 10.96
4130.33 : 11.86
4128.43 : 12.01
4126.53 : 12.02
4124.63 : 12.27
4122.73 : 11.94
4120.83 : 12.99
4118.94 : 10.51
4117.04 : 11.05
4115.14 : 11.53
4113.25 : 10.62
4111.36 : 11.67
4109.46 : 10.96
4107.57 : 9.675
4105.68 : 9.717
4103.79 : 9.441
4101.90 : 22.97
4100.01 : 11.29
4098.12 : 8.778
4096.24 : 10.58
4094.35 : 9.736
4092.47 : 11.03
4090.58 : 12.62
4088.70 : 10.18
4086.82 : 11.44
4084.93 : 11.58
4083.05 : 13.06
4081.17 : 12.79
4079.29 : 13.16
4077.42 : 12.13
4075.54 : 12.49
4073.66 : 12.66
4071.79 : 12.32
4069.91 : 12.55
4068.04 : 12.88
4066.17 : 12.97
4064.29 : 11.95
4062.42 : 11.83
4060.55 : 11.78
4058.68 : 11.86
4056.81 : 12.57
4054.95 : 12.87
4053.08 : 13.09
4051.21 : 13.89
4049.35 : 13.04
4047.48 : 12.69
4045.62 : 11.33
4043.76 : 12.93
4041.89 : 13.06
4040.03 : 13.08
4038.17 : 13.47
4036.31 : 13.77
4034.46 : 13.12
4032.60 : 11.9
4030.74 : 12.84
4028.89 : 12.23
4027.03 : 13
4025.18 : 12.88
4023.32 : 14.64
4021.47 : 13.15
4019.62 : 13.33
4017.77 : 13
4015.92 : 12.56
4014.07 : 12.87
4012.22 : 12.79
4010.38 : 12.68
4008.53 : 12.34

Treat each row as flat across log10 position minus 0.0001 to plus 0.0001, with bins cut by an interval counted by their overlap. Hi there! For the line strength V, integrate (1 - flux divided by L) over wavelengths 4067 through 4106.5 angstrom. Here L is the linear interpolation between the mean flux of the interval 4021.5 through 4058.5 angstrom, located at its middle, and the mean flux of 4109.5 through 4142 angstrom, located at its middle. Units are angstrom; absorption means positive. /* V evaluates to 0.7 angstrom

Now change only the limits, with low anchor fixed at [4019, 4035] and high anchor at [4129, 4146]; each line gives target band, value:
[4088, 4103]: 0.2 angstrom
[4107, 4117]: 1.0 angstrom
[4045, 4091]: 0.7 angstrom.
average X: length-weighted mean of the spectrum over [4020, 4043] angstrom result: 13.1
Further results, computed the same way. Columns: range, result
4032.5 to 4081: 12.7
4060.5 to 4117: 11.9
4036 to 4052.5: 13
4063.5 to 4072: 12.6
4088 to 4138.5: 11.6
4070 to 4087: 12.4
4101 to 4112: 12.4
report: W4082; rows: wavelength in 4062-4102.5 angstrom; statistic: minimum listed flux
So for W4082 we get 8.778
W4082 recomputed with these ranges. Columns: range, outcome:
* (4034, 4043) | 13.06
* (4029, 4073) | 11.33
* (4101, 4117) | 9.441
